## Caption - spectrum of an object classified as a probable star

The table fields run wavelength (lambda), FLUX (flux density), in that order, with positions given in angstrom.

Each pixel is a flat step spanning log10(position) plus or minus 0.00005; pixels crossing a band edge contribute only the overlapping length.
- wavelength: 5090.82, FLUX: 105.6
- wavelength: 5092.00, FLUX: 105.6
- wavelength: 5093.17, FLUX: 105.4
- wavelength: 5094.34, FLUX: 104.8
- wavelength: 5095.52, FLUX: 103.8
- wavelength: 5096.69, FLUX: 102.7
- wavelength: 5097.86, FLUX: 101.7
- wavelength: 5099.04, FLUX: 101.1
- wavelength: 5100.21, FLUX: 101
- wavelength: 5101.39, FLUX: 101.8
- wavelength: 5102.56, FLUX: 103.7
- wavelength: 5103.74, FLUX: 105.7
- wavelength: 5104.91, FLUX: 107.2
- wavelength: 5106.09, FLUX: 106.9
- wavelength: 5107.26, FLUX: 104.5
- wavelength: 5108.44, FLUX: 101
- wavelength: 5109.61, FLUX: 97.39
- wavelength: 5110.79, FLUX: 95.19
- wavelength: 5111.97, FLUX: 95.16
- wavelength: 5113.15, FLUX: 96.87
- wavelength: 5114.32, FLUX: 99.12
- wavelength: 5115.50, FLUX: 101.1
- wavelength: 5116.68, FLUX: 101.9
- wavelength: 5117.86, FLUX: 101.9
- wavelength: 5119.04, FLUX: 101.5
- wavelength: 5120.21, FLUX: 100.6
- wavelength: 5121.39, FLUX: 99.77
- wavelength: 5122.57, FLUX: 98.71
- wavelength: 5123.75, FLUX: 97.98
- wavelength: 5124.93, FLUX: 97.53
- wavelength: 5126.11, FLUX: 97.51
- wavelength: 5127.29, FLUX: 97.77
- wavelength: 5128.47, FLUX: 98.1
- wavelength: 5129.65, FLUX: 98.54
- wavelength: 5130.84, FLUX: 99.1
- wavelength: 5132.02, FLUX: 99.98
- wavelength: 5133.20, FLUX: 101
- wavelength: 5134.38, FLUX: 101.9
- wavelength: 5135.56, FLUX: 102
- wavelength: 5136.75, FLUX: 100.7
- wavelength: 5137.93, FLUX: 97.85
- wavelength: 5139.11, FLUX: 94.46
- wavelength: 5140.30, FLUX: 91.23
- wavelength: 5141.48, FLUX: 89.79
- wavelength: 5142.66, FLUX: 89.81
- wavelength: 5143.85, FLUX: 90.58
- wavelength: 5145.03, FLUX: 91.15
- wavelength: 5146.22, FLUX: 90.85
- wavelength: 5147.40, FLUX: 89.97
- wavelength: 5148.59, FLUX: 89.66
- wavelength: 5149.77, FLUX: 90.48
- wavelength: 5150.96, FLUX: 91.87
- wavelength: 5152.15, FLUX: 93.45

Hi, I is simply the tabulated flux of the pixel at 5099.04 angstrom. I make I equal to 101.1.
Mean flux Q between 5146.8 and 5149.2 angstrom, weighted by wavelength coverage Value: 90.1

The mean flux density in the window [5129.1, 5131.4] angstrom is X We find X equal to 98.4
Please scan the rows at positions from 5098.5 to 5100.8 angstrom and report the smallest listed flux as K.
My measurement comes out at 101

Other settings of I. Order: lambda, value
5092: 105.6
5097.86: 101.7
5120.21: 100.6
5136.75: 100.7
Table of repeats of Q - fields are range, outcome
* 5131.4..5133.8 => 101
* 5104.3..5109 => 105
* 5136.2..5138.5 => 99.4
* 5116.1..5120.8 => 102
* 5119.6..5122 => 100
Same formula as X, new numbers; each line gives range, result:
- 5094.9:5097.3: 103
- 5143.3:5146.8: 90.8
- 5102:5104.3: 104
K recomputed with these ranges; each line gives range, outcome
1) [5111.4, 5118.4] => 95.16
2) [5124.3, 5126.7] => 97.51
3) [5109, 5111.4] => 95.19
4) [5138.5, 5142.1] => 89.79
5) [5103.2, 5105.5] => 105.7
